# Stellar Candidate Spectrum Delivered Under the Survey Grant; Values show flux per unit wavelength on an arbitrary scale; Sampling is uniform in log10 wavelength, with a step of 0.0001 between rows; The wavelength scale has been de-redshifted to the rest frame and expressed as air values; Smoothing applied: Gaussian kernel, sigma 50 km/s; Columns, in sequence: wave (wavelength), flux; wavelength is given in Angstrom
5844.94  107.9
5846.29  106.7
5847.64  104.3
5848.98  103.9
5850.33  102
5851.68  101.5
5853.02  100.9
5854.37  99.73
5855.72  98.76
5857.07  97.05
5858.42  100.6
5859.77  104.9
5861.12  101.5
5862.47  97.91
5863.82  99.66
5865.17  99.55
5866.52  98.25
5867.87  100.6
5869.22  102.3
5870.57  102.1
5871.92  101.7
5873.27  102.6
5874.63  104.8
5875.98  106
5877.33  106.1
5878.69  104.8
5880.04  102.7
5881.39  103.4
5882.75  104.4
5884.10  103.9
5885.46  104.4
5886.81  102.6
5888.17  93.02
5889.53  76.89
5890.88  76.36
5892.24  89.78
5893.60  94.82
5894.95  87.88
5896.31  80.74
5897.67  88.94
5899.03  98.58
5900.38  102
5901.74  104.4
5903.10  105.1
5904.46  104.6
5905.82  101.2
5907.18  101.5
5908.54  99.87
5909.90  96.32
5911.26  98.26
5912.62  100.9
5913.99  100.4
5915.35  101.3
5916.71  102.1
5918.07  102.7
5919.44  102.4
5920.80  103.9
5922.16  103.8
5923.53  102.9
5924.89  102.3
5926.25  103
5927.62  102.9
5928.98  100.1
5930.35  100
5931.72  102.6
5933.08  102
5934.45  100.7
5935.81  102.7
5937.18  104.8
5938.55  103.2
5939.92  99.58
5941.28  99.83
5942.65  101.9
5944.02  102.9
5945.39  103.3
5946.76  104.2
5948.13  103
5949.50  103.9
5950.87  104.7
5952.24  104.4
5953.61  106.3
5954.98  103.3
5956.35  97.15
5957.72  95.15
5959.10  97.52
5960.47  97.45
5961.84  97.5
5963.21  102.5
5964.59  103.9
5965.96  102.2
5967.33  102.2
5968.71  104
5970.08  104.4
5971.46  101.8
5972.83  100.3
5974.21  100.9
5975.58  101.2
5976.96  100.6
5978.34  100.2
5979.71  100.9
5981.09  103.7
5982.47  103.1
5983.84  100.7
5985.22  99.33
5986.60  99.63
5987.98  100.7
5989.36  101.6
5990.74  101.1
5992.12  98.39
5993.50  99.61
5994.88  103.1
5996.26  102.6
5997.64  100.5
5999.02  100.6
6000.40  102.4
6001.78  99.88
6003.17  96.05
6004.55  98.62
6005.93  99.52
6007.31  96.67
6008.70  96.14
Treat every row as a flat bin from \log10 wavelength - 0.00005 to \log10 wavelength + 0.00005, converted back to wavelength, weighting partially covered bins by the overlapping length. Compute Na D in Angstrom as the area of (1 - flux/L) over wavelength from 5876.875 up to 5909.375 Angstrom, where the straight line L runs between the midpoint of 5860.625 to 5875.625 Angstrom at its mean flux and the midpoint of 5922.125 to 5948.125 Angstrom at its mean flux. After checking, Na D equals 1.3 Angstrom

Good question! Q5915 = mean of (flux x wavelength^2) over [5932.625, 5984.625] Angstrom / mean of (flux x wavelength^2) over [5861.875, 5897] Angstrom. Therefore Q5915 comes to 1.1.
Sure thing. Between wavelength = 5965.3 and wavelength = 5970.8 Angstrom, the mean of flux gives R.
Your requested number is 103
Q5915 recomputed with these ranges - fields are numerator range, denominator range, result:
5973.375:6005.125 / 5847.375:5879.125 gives 1.03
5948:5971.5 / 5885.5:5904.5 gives 1.11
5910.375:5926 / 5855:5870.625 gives 1.04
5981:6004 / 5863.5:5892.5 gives 1.05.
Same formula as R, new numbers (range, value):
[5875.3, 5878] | 106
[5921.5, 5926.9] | 103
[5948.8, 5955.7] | 105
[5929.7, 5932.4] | 101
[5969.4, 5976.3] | 102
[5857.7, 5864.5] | 101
